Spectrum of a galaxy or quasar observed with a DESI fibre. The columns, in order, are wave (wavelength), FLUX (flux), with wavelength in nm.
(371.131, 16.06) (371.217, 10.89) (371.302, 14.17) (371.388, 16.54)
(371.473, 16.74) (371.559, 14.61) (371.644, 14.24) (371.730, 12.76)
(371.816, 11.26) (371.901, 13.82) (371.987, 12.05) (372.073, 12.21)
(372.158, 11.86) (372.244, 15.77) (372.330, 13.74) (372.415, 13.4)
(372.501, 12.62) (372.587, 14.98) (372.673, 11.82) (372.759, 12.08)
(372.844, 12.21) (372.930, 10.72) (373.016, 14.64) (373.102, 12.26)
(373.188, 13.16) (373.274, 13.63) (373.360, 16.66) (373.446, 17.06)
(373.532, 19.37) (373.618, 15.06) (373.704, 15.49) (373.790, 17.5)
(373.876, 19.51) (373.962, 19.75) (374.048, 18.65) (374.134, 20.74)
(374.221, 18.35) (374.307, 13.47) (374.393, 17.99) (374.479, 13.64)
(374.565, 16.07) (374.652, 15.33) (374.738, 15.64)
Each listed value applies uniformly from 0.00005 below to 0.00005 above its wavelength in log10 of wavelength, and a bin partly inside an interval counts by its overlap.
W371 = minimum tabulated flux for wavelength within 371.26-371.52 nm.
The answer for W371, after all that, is 14.17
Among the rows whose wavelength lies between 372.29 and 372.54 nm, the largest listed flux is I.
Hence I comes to 13.74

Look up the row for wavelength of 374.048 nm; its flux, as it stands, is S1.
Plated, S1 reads 18.65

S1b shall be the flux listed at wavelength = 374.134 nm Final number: 20.74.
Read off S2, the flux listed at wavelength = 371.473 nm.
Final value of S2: 16.74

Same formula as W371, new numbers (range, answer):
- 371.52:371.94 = 11.26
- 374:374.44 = 13.47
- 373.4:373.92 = 15.06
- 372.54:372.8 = 11.82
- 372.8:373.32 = 10.72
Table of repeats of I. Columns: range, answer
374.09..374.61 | 20.74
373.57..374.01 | 19.75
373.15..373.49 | 17.06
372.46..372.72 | 14.98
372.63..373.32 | 14.64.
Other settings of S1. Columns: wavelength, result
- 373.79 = 17.5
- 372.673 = 11.82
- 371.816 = 11.26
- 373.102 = 12.26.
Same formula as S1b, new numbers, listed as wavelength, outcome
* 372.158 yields 11.86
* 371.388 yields 16.54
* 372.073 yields 12.21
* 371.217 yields 10.89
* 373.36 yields 16.66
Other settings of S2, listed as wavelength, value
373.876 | 19.51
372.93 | 10.72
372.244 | 15.77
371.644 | 14.24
